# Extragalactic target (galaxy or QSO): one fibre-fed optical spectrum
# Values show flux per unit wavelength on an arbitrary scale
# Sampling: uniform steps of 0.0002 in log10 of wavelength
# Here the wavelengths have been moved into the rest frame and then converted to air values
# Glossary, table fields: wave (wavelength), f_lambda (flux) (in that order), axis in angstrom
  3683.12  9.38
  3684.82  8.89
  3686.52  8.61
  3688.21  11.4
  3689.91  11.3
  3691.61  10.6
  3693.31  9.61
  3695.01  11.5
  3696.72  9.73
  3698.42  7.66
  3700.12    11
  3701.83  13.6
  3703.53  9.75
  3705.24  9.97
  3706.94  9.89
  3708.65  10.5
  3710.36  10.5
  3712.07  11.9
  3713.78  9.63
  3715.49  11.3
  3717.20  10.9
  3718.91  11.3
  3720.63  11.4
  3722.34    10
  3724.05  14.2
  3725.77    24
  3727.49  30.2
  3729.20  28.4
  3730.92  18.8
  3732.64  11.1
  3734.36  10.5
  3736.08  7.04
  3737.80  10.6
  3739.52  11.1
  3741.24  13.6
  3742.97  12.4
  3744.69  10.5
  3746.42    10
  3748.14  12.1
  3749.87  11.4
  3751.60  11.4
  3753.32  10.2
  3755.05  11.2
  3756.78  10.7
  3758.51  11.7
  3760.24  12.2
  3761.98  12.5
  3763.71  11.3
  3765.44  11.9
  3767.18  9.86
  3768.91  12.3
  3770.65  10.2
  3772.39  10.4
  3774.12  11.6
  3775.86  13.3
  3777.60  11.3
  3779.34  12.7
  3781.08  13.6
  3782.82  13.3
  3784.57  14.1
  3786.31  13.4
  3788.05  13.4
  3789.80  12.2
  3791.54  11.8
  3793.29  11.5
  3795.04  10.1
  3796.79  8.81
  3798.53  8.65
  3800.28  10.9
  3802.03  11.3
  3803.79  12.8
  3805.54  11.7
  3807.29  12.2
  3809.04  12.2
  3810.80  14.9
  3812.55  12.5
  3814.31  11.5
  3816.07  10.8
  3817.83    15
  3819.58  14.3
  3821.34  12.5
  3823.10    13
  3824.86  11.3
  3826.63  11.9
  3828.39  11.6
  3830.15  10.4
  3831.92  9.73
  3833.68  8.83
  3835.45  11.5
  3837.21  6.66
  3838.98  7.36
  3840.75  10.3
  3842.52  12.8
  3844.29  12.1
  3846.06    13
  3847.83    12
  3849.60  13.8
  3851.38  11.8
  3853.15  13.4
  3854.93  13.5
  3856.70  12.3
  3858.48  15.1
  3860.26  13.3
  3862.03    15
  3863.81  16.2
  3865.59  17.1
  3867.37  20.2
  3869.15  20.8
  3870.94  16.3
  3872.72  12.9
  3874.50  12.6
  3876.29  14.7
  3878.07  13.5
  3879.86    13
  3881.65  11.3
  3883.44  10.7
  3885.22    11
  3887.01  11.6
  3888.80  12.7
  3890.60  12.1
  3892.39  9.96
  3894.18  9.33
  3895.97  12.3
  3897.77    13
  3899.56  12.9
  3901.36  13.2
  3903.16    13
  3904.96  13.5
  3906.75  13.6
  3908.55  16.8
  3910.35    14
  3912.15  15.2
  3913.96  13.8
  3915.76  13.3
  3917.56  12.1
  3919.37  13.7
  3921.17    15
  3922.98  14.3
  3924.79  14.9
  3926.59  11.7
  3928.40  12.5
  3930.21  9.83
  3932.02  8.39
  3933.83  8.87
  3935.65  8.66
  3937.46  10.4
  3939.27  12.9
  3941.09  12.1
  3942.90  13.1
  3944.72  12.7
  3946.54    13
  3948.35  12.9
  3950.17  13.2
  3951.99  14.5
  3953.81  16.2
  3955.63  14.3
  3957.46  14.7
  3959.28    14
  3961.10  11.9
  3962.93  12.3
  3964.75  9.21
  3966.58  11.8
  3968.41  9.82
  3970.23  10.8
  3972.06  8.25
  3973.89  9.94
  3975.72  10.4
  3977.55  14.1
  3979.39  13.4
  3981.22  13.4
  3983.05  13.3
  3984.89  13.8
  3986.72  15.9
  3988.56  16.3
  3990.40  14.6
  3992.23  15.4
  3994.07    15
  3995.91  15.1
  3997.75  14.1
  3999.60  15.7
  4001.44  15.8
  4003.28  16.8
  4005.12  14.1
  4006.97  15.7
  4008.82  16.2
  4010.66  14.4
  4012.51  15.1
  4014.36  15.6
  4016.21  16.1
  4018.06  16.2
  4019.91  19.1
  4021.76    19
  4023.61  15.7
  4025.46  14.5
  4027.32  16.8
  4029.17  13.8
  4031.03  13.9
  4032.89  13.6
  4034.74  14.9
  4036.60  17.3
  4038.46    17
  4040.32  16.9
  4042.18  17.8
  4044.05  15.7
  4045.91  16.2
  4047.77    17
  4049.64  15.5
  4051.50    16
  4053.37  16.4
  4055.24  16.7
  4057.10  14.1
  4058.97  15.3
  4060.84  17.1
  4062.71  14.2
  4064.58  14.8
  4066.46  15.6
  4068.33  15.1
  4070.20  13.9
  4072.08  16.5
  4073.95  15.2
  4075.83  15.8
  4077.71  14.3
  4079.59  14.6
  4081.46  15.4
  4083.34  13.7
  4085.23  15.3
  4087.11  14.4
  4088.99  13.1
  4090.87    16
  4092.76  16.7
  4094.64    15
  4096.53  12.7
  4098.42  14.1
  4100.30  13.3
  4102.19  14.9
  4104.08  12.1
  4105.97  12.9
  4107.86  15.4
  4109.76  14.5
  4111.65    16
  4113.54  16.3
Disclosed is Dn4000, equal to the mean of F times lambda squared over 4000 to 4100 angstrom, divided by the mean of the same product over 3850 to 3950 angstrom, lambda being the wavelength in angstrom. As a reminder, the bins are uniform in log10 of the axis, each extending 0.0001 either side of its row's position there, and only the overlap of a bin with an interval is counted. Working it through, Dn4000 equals 1.27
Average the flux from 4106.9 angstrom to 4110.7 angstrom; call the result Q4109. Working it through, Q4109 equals 14.9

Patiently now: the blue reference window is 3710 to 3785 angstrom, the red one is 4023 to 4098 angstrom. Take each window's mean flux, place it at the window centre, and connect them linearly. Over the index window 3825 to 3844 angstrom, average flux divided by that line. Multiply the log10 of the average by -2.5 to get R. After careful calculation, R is 0.30 mag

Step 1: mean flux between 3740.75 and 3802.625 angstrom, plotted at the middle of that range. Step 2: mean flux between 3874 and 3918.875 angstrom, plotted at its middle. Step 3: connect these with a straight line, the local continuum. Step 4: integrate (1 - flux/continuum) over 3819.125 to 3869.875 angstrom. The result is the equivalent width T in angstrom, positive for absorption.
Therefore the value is -2.0 angstrom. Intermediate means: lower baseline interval 11.6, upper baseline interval 12.8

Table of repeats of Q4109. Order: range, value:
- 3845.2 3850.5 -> 12.9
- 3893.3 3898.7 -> 11.6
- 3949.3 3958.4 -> 14.6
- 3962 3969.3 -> 10.8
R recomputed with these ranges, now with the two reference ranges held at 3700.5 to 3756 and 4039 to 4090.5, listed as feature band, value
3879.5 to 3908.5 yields 0.157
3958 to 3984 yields 0.251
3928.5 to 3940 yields 0.399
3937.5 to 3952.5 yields 0.130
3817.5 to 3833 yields 0.126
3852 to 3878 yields -0.097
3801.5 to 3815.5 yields 0.088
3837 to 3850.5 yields 0.217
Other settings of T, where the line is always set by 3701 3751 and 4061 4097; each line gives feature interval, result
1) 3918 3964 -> 5.0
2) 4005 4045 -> -3.5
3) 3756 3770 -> 1.7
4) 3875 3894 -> 2.6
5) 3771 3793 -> 1.3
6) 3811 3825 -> 0.7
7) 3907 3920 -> -0.1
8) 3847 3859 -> 0.5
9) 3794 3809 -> 2.8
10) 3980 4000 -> -0.4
